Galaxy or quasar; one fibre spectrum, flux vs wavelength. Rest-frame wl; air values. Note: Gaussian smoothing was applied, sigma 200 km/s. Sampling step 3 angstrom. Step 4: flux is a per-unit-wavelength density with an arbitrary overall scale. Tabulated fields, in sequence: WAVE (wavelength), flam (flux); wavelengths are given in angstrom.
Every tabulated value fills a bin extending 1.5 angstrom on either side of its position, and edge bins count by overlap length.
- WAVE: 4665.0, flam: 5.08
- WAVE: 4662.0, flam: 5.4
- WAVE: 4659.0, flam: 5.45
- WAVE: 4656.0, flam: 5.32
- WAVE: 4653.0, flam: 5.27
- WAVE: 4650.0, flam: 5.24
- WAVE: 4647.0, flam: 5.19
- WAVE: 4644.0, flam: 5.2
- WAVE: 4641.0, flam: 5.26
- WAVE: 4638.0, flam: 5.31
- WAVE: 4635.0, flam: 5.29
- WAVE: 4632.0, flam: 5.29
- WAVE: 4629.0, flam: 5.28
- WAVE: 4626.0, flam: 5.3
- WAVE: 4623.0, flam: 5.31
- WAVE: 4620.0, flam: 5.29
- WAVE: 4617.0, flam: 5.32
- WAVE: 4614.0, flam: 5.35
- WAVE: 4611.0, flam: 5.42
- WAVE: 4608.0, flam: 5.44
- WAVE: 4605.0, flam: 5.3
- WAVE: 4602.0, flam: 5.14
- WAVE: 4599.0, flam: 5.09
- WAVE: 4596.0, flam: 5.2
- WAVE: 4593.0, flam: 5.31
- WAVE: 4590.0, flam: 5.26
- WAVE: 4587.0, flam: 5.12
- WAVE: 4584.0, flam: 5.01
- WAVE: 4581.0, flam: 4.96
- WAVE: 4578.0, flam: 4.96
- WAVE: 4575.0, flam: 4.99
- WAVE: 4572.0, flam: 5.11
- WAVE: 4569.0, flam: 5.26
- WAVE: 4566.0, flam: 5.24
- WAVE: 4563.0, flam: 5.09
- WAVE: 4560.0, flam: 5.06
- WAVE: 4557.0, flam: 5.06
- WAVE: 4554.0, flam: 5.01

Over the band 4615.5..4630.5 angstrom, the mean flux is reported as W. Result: 5.3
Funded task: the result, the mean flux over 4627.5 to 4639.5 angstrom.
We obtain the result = 5.29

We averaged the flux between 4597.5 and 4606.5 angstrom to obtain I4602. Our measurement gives 5.18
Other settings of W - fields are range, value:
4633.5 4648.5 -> 5.25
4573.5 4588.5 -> 5.01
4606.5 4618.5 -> 5.38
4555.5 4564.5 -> 5.07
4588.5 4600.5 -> 5.21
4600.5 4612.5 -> 5.32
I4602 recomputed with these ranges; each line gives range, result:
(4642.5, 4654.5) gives 5.23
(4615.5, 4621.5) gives 5.31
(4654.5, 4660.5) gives 5.39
